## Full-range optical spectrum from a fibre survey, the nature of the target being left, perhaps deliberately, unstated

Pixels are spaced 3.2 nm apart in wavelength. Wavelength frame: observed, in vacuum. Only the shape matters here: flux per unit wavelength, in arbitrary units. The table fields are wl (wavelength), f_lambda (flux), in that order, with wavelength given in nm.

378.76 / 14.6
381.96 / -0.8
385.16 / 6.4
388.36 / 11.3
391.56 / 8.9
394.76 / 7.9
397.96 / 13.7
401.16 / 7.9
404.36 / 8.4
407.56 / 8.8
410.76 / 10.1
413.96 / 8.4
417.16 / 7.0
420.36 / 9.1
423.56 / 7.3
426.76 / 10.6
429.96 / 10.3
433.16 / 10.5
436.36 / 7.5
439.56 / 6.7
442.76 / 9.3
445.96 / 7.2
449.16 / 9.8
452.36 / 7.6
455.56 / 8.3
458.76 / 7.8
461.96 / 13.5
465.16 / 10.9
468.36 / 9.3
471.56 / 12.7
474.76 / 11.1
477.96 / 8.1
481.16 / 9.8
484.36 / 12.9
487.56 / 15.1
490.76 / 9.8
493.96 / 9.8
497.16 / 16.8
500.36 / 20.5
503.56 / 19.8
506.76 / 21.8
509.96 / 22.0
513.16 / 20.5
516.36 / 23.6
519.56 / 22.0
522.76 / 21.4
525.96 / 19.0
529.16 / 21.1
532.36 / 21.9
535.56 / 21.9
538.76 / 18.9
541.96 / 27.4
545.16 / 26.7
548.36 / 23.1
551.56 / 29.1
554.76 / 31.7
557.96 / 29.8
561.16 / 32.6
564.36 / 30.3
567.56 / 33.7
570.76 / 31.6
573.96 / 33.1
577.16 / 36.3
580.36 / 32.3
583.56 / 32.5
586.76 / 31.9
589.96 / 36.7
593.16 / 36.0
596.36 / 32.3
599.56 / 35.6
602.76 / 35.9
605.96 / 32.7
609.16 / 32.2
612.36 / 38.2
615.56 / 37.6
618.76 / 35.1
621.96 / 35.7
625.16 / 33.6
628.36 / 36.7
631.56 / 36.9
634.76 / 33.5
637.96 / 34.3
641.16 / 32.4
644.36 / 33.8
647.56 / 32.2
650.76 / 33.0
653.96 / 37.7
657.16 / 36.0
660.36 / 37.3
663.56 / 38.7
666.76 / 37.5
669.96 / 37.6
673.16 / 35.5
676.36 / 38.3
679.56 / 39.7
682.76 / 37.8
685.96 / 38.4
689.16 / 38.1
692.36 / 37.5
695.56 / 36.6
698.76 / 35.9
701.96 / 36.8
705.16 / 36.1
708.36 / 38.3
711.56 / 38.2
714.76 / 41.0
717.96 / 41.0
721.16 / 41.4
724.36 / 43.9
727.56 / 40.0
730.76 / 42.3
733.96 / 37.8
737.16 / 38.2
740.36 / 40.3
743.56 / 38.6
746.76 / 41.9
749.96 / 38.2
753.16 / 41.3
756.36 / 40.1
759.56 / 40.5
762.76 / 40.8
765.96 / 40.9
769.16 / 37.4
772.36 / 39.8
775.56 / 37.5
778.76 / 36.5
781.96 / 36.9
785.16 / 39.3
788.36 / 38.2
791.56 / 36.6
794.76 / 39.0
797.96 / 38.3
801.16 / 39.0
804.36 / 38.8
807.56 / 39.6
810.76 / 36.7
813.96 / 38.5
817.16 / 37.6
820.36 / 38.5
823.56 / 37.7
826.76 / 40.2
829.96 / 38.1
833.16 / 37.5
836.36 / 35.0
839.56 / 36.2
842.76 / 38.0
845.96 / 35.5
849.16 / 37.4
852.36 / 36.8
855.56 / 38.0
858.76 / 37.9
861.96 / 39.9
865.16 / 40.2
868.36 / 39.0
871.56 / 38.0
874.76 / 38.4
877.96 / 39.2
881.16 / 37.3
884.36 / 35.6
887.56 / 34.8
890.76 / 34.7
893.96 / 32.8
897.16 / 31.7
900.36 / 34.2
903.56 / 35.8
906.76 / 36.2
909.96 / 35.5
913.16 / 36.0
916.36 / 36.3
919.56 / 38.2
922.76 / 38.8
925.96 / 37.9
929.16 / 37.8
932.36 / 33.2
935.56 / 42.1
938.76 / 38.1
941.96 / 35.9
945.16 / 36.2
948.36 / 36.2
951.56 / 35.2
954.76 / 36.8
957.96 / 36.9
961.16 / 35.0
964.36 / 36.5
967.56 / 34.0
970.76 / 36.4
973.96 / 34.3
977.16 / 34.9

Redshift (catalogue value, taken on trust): 0.248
